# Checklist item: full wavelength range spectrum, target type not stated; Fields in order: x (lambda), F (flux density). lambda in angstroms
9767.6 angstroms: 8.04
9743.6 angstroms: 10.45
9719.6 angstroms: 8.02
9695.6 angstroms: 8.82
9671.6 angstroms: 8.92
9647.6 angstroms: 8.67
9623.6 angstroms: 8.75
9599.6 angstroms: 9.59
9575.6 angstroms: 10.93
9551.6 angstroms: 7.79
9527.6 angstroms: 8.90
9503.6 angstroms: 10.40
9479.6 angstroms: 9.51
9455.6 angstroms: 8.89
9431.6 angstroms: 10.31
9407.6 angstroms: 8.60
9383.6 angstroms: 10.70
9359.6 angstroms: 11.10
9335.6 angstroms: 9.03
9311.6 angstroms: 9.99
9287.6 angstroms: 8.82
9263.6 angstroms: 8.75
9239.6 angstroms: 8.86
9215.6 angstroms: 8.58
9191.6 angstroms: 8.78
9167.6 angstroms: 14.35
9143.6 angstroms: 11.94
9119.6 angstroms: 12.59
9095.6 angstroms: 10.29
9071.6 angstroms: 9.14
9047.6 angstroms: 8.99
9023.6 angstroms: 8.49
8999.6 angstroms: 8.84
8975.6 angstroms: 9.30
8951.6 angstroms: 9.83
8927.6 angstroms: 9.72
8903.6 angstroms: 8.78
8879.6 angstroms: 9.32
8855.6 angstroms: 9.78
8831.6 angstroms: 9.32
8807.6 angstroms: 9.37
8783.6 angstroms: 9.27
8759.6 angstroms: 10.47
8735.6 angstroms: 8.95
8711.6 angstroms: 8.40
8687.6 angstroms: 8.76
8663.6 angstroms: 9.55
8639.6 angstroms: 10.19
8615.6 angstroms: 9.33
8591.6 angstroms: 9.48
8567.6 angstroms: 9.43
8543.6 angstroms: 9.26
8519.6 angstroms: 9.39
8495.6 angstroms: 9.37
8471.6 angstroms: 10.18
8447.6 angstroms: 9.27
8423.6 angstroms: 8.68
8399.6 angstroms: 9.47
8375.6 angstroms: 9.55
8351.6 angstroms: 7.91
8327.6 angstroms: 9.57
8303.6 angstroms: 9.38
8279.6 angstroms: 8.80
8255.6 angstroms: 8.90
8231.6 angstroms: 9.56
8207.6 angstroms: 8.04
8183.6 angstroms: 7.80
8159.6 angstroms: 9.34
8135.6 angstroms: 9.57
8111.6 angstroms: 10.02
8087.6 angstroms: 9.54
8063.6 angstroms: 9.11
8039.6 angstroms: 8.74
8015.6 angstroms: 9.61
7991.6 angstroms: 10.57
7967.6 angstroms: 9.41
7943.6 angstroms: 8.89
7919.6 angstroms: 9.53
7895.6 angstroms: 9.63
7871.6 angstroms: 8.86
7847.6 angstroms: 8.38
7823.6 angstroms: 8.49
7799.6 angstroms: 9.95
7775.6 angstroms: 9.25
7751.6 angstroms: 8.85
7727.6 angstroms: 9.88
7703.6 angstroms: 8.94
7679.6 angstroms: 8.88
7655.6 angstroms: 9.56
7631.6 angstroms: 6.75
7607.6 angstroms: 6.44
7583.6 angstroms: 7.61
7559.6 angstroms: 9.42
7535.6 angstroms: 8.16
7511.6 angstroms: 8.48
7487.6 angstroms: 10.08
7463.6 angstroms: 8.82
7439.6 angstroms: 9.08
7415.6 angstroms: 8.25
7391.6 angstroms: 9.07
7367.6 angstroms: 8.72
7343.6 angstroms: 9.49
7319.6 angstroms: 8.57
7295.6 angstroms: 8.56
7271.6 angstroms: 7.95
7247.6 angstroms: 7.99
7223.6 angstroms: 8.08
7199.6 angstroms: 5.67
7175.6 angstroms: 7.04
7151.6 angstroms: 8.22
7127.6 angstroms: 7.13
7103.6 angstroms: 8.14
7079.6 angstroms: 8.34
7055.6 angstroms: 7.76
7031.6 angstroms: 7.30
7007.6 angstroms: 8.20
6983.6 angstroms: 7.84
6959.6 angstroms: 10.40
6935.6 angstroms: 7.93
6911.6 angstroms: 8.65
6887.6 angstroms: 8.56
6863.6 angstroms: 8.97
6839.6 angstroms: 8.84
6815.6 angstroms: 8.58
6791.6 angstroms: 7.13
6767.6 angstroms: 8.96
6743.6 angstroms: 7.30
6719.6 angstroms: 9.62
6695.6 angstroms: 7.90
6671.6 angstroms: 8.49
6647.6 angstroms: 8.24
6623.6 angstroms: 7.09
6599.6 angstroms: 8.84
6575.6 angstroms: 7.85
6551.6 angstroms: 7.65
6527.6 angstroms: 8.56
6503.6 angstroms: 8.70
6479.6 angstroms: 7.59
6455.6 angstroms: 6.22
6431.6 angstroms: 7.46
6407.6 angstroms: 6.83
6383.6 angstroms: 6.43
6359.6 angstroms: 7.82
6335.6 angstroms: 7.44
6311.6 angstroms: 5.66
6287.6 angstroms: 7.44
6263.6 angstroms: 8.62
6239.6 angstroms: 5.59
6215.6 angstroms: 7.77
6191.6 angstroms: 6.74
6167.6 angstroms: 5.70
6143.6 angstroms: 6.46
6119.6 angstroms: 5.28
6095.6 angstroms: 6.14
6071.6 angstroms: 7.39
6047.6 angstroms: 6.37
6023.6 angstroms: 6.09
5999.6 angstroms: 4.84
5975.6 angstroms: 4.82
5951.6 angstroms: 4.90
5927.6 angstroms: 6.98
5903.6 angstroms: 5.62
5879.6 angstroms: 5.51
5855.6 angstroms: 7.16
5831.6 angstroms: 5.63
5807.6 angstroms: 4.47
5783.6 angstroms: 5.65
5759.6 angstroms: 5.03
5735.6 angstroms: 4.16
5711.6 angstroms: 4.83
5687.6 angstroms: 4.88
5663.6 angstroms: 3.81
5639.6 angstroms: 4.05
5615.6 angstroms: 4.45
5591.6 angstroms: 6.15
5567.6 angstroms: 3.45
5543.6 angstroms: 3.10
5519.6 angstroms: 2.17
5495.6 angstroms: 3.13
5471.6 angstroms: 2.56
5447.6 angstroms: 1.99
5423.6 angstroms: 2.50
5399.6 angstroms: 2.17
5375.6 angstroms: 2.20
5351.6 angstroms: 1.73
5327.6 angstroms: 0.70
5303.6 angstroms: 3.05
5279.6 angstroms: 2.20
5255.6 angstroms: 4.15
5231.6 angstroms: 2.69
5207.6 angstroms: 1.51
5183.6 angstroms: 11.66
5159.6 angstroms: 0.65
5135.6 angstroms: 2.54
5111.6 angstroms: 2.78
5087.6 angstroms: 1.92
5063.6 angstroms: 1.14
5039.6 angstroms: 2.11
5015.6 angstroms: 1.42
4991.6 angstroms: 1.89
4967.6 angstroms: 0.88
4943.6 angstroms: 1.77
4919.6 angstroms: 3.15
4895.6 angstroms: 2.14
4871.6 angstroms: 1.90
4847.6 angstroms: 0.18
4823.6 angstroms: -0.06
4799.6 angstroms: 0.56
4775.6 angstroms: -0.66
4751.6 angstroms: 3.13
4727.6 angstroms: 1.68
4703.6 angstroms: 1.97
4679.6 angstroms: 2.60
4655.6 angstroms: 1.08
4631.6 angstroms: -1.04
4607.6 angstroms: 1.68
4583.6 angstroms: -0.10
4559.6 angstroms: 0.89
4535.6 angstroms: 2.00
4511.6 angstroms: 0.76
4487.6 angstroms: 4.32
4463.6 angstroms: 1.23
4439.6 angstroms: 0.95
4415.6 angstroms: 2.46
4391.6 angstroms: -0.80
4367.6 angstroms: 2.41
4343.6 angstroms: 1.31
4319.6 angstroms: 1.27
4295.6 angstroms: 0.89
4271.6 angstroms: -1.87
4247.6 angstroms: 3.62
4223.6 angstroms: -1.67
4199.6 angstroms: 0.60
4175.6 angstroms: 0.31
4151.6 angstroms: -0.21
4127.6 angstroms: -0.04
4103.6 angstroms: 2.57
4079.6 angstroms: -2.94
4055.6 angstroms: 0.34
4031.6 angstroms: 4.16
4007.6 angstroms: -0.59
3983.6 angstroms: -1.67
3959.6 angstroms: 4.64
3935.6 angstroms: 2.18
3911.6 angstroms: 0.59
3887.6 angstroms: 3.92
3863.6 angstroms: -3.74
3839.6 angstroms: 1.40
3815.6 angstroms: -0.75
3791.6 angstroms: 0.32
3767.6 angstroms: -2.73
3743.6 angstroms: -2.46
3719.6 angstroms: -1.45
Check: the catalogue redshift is 0.391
